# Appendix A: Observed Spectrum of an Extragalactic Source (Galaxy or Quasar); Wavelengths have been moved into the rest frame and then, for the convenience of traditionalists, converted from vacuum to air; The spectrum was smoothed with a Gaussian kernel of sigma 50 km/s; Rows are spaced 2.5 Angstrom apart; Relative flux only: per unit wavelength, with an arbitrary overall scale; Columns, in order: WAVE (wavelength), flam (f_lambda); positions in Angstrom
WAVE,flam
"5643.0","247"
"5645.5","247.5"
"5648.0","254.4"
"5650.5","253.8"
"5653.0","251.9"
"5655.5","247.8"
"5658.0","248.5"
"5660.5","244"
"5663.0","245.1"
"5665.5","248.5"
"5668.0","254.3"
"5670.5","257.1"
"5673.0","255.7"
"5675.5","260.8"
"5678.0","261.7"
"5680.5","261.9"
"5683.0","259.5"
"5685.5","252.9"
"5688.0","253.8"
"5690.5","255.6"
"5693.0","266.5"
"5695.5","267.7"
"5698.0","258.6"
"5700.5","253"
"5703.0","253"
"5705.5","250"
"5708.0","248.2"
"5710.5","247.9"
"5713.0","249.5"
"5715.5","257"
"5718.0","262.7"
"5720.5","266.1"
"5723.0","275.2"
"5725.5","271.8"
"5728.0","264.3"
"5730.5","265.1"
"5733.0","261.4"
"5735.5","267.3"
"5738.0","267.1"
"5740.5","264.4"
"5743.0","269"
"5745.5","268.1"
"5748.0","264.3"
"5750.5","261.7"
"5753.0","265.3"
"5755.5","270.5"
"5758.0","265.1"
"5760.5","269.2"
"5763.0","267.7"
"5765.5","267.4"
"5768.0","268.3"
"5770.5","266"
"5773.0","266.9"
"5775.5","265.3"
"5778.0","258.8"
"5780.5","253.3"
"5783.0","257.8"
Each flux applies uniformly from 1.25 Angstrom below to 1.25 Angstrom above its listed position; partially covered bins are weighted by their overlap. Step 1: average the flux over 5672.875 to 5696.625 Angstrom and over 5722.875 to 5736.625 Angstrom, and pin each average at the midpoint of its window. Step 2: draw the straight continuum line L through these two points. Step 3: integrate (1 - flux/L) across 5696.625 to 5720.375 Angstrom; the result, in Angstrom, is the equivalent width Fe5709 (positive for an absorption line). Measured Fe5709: 0.9 Angstrom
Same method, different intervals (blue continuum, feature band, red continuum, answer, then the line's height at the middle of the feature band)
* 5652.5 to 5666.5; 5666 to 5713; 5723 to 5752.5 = -0.3 Angstrom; 255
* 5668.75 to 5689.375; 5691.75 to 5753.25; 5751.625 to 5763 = 0.3 Angstrom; 263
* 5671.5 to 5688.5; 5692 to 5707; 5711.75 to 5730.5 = 0.2 Angstrom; 261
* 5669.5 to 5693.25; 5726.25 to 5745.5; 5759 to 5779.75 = -0.2 Angstrom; 263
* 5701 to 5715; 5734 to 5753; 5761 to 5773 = -0.4 Angstrom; 261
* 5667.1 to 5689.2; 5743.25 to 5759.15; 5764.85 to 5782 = -0.2 Angstrom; 262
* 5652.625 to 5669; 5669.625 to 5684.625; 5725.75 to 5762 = -0.4 Angstrom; 252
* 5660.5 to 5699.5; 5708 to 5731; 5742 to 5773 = 0.1 Angstrom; 262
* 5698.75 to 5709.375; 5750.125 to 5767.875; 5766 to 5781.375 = -0.4 Angstrom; 261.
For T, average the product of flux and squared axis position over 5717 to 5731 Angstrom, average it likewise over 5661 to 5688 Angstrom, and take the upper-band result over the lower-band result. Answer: 1.07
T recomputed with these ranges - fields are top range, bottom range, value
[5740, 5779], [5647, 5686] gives 1.08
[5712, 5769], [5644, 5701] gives 1.07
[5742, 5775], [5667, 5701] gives 1.06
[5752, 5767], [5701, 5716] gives 1.09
